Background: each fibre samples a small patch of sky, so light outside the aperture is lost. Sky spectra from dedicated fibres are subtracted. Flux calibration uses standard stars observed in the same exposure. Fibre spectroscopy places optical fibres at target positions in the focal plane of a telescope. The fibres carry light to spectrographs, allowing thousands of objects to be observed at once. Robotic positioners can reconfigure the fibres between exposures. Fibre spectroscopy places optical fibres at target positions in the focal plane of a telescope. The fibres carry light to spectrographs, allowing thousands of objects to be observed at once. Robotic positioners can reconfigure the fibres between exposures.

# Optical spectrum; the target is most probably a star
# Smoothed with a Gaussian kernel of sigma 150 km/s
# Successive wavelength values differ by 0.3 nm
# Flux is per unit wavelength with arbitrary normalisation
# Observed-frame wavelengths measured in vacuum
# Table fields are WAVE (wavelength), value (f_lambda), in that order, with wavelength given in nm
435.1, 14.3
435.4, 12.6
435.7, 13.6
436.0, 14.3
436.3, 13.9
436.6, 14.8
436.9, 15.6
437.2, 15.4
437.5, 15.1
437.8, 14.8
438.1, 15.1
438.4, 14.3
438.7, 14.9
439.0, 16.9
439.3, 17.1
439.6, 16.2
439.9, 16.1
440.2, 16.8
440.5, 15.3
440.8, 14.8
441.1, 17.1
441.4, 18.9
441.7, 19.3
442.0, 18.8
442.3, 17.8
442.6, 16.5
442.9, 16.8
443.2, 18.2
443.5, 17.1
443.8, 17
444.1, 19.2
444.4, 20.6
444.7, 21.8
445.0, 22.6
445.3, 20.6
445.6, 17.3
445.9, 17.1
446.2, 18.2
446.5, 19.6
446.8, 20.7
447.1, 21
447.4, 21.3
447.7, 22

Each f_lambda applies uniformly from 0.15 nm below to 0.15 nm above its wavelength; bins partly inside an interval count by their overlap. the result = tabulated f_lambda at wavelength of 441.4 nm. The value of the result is 18.9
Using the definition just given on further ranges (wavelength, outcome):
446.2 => 18.2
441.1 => 17.1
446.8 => 20.7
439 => 16.9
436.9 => 15.6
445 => 22.6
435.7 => 13.6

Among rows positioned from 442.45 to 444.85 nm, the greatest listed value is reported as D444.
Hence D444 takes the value 21.8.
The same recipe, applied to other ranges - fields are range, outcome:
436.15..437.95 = 15.6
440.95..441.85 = 19.3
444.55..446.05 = 22.6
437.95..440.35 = 17.1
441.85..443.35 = 18.8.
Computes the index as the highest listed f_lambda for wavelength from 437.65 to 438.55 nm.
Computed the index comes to 15.1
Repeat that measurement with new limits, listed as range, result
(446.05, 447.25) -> 21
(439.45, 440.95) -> 16.8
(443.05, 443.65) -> 18.2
